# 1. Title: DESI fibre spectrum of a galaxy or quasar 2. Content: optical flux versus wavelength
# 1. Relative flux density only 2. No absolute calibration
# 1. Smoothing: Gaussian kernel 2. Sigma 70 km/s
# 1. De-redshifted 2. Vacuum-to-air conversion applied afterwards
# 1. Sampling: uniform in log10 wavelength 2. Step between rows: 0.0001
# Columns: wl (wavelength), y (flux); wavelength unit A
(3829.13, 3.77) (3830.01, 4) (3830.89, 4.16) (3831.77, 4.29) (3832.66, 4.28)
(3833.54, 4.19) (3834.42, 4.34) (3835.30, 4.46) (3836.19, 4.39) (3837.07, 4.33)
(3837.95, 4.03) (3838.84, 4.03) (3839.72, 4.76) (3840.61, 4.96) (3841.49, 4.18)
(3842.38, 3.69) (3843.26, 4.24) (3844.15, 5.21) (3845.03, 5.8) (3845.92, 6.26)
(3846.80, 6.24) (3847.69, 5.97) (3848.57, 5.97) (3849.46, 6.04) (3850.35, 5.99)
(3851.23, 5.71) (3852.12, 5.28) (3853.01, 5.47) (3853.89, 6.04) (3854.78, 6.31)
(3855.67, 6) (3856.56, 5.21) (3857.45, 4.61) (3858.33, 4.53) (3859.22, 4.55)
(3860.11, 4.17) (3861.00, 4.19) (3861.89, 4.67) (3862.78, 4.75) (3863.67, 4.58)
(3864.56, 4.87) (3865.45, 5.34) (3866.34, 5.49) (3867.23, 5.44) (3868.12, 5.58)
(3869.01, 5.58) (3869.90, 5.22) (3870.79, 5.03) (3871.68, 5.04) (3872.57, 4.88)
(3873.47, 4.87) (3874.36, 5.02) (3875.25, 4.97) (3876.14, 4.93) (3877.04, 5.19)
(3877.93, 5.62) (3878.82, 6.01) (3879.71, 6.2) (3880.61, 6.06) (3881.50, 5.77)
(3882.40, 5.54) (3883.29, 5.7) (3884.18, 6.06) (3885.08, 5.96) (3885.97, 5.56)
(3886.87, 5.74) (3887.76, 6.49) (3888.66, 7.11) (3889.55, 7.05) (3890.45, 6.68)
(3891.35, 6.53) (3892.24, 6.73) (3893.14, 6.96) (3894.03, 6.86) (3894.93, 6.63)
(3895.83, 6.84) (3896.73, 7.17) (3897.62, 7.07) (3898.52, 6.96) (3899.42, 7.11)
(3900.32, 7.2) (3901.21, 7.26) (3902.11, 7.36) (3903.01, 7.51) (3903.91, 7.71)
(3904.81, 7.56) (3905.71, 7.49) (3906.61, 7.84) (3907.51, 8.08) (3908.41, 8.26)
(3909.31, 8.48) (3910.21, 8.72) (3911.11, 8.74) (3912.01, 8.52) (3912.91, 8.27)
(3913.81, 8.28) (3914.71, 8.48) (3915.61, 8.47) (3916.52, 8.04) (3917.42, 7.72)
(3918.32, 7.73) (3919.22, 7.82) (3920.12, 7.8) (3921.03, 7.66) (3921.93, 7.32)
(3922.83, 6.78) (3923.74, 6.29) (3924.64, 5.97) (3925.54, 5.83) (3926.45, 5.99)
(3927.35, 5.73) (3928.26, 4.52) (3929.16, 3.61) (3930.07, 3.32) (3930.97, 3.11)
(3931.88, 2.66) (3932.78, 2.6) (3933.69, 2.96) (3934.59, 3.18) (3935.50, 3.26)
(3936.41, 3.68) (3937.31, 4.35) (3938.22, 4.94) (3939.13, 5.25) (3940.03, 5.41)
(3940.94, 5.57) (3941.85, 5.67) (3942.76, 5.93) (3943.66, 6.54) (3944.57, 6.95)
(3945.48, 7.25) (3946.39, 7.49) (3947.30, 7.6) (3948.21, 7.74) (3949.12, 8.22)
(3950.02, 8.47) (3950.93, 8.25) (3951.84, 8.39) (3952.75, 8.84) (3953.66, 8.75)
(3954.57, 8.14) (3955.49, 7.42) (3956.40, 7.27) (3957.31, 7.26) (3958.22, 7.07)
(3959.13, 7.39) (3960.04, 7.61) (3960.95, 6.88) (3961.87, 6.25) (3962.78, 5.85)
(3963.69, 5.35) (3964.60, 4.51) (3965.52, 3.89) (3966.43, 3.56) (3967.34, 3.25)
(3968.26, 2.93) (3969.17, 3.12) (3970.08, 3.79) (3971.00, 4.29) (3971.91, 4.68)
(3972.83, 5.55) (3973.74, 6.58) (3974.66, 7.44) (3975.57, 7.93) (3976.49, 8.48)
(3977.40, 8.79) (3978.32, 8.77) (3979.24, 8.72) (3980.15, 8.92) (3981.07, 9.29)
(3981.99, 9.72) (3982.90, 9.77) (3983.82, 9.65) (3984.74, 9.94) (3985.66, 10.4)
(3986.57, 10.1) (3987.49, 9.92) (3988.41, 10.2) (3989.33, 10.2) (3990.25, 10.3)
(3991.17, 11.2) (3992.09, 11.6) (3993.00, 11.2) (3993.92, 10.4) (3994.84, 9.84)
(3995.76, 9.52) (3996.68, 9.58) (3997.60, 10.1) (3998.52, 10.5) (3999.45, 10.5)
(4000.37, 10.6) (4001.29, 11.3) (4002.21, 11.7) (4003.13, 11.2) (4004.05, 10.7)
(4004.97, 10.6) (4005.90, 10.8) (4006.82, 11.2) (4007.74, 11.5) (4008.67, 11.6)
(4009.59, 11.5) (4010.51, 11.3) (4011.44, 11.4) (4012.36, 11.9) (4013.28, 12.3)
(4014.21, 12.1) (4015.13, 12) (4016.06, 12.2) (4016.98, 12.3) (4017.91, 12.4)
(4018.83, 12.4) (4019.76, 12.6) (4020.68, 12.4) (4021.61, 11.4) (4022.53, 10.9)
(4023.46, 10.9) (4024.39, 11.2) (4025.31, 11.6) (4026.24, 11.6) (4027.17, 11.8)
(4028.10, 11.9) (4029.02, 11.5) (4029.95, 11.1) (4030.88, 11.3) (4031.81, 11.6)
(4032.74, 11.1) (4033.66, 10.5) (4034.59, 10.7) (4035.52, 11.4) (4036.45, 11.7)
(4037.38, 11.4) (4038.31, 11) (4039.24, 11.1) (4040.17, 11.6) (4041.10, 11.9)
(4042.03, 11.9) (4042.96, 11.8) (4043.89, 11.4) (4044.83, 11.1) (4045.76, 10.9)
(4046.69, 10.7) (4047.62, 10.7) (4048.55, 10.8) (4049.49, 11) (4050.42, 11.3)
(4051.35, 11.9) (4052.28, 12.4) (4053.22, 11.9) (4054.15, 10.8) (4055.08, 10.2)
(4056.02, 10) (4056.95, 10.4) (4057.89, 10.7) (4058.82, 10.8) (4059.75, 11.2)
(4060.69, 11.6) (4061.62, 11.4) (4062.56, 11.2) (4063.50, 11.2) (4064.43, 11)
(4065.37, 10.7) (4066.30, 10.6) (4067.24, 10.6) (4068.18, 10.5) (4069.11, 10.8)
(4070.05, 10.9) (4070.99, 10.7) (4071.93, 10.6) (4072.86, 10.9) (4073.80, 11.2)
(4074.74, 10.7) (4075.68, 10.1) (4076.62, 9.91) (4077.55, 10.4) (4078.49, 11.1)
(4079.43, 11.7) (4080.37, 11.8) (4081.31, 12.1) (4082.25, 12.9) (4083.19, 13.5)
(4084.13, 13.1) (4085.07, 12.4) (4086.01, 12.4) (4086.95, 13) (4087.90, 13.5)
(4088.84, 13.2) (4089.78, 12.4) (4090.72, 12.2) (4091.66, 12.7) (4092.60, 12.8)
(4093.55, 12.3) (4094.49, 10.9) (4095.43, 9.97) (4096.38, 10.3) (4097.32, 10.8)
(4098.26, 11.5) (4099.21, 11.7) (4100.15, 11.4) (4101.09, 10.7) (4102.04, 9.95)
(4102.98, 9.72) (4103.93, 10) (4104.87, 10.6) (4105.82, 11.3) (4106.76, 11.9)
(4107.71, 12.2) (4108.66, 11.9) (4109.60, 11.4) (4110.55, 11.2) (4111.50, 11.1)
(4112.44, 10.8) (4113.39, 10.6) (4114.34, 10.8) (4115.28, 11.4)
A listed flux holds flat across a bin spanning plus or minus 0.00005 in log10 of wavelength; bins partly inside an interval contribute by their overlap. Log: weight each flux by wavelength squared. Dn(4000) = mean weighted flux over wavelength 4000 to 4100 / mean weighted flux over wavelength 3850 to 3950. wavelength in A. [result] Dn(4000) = 2.02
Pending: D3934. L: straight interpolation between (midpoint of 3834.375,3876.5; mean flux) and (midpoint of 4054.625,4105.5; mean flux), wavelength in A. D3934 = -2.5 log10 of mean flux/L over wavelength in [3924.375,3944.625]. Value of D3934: 0.50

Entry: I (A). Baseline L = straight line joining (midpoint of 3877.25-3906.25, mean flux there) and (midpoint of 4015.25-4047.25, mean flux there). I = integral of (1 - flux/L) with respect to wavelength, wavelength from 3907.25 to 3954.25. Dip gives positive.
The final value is 8.36 A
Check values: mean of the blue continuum 6.63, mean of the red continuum 11.5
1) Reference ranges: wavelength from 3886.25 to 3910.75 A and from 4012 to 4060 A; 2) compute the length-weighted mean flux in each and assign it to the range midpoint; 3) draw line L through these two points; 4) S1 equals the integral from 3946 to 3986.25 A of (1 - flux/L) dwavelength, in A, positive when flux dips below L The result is 9.3 A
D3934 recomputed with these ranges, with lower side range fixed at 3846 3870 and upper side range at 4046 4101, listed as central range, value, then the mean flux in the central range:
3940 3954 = 0.07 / 7.37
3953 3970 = 0.36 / 5.9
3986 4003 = -0.15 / 10.5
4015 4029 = -0.19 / 11.8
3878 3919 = -0.11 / 7.16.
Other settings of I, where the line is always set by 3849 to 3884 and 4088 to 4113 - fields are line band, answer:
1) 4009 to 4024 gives -4.37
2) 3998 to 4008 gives -2.38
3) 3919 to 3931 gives 1.59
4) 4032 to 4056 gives -3.21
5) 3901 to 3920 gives -4.66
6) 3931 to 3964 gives 5.28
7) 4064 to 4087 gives -1.25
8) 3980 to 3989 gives -1.57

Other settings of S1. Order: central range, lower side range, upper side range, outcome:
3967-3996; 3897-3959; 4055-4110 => 0.1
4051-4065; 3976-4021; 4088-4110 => 0.0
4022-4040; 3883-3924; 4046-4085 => -1.7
